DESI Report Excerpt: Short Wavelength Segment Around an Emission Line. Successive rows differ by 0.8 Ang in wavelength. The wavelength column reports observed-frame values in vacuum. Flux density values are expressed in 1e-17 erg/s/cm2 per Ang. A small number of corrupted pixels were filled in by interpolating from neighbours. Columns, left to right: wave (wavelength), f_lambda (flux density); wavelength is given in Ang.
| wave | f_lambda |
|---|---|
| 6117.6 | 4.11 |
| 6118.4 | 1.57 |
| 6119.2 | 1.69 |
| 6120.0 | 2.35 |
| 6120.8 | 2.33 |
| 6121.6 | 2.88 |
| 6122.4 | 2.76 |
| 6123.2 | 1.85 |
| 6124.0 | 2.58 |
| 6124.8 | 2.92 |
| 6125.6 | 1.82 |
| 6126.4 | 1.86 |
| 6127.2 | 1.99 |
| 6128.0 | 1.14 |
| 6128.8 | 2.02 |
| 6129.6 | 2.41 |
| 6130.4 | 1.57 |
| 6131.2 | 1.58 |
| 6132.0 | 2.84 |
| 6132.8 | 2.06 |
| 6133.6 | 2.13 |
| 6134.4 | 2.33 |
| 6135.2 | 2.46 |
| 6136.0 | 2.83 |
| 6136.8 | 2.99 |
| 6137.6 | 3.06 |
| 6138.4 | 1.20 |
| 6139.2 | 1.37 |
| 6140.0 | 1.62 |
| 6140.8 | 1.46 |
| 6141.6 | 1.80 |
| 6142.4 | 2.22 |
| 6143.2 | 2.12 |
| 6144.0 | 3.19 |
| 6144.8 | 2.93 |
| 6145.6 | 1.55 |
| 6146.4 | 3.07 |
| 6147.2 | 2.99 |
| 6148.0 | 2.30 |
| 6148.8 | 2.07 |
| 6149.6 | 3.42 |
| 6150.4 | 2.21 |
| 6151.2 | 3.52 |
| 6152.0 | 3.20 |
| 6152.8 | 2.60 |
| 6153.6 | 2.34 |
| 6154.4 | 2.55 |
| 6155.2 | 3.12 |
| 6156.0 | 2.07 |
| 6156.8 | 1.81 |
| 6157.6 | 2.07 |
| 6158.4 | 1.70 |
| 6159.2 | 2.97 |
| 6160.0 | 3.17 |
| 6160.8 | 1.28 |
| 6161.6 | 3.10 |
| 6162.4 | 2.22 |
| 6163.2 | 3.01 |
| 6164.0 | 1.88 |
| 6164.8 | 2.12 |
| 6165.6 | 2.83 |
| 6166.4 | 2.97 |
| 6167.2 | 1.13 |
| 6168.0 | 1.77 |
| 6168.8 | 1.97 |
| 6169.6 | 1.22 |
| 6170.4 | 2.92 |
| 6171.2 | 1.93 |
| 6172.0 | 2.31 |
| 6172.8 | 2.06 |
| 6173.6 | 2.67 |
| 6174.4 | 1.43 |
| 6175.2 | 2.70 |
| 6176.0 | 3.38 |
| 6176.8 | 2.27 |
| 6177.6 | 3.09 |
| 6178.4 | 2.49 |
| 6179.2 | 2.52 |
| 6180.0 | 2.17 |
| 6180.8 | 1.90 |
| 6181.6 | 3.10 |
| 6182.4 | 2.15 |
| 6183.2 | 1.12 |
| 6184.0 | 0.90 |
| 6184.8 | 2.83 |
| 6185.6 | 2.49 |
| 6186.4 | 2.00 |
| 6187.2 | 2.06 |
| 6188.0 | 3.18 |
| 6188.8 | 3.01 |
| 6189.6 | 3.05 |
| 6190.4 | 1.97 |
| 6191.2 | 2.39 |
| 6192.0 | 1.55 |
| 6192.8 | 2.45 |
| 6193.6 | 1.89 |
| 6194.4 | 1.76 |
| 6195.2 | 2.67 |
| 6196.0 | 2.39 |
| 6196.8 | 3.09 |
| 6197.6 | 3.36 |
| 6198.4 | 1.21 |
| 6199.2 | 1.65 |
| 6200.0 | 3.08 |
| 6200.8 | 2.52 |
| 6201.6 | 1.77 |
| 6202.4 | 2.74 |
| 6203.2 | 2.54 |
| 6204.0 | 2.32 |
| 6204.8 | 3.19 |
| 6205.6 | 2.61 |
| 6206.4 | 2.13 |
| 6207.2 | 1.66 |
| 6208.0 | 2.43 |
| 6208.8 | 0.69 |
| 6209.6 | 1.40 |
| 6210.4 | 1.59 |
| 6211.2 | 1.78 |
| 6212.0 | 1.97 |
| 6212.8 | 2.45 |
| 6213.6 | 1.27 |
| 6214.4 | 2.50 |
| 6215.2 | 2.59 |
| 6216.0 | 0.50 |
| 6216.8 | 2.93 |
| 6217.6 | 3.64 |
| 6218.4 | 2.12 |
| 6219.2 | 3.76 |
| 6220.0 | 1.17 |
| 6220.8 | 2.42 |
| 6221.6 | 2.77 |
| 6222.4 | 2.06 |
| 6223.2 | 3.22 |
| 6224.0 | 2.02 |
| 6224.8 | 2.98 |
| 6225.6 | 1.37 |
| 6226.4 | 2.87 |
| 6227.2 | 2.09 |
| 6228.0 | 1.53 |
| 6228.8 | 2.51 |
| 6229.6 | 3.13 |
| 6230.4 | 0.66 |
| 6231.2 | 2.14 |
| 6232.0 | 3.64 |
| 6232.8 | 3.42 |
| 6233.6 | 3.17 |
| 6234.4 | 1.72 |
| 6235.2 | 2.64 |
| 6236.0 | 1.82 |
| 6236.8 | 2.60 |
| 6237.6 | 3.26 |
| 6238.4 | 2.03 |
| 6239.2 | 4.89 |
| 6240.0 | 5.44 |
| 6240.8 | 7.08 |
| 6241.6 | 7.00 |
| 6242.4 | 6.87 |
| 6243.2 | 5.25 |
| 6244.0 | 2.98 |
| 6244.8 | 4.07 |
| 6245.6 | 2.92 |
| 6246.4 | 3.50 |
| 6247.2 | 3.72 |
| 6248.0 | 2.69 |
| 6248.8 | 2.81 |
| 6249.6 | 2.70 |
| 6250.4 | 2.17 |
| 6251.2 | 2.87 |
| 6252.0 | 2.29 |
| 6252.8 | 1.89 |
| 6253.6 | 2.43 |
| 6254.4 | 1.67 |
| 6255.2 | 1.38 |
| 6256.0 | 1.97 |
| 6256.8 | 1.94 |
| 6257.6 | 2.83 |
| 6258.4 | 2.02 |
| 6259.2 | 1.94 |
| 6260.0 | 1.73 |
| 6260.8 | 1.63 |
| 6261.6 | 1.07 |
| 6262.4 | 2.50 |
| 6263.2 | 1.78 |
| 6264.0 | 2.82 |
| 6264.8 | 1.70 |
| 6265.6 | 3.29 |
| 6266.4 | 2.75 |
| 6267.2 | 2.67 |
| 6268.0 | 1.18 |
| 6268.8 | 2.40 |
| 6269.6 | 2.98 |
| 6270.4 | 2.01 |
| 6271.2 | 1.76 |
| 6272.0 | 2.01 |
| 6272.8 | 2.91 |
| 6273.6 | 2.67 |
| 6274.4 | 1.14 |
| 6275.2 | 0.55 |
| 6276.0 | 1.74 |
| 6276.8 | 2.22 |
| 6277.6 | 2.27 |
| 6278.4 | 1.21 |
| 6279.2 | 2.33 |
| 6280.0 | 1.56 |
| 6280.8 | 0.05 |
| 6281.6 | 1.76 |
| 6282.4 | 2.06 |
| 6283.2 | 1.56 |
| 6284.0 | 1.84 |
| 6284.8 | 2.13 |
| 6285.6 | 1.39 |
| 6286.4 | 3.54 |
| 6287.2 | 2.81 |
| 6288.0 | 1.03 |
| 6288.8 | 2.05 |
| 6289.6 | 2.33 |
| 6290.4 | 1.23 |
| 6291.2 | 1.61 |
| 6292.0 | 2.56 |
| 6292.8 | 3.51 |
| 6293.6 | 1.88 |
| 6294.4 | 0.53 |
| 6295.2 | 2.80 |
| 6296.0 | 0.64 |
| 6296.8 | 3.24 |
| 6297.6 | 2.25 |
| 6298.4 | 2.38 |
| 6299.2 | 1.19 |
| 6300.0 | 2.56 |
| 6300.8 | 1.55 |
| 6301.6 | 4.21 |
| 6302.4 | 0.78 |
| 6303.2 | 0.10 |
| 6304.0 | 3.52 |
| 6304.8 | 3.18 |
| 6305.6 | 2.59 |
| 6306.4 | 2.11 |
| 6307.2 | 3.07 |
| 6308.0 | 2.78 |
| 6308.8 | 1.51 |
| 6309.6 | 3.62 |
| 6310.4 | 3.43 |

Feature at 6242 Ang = H-beta 4861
